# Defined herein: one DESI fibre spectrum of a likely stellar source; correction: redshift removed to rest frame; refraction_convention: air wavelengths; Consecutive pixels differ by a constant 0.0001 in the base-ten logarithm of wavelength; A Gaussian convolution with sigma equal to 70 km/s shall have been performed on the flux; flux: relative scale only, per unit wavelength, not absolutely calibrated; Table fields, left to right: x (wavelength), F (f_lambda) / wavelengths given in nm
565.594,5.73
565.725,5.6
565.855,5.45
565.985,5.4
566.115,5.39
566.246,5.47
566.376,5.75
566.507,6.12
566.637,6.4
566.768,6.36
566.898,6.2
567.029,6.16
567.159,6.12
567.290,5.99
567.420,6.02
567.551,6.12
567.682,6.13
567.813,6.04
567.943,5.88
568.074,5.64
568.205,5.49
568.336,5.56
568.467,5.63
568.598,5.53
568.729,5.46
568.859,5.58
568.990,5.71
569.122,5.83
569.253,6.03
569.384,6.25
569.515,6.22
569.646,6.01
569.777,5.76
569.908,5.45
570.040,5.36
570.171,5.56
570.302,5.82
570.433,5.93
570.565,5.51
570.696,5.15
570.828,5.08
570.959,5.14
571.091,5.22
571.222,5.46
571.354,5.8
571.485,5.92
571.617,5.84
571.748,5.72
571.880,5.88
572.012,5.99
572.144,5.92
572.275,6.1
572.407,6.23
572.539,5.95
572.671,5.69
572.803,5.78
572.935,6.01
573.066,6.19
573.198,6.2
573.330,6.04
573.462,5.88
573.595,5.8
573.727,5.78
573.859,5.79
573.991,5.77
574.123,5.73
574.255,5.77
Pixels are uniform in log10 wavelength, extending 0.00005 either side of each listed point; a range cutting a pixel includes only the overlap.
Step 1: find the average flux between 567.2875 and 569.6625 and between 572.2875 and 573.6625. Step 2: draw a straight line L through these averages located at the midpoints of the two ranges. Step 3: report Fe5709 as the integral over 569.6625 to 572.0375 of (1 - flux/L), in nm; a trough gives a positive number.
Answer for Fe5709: 0.130 nm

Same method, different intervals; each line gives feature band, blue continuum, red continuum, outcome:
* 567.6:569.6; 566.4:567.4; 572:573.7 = 0.10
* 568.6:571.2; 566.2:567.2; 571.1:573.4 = 0.15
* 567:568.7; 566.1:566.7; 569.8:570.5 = -0.02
